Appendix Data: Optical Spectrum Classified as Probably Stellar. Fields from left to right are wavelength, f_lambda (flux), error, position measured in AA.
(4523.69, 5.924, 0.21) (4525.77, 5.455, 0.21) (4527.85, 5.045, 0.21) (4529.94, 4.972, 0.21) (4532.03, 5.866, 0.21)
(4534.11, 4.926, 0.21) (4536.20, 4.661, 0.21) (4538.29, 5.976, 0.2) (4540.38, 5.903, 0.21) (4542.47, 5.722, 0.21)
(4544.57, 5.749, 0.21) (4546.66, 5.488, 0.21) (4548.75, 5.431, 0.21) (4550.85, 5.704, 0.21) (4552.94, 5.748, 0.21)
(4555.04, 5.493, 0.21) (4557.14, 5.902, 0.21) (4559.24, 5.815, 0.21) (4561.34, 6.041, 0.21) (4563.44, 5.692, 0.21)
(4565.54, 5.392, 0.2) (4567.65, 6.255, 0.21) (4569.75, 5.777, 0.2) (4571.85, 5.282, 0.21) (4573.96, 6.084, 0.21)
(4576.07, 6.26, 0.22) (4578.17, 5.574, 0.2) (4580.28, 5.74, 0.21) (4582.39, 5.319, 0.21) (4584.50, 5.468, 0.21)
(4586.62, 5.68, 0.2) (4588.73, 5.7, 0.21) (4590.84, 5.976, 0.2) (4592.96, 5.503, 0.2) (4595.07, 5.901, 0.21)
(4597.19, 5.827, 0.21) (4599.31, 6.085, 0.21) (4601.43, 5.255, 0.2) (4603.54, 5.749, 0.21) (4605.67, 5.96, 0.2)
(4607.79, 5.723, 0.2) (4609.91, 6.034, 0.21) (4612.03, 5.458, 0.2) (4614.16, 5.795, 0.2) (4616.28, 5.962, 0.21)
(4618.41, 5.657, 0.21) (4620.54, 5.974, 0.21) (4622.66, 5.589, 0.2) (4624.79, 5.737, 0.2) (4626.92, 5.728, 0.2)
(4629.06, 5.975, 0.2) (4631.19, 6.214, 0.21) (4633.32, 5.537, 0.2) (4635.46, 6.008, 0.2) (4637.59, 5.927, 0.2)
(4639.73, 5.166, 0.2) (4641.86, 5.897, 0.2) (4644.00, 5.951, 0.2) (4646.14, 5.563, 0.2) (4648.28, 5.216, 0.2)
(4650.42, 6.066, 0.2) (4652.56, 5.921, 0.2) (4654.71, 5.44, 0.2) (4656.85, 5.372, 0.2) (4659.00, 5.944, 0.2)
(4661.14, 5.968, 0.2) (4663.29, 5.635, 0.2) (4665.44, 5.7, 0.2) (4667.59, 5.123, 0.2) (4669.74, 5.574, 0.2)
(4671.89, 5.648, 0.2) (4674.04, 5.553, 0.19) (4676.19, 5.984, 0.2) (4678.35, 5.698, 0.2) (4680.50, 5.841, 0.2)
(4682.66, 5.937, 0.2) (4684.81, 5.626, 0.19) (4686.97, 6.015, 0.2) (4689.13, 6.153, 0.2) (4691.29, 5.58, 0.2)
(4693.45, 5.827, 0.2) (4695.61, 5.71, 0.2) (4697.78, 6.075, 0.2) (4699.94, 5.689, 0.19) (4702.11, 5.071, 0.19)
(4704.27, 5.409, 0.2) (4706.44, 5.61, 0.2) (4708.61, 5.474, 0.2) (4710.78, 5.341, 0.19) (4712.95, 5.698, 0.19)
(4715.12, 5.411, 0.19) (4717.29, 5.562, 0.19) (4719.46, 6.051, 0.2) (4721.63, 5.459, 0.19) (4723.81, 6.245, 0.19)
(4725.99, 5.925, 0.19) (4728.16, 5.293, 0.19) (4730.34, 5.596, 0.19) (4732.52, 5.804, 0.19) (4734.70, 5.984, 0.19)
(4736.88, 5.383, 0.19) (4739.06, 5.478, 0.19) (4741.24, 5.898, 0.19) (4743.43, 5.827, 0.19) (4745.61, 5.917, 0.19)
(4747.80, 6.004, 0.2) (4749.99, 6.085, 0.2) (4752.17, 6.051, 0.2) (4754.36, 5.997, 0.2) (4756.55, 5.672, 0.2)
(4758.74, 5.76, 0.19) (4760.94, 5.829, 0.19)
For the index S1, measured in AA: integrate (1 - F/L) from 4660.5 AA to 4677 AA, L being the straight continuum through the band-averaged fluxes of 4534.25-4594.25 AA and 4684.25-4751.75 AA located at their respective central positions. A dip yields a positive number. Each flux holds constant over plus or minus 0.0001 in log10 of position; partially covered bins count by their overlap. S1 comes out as 0.2 AA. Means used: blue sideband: 5.68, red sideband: 5.72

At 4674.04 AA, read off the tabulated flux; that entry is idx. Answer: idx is 5.553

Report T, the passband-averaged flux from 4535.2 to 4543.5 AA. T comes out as 5.57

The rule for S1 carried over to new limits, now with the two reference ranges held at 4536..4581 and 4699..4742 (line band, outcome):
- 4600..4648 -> -0.6 AA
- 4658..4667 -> -0.2 AA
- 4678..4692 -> -0.5 AA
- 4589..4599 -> -0.2 AA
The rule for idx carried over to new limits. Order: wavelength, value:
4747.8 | 6.004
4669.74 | 5.574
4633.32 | 5.537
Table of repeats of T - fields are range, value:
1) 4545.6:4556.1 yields 5.58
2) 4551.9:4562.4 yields 5.8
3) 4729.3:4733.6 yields 5.7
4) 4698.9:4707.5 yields 5.44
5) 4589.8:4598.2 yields 5.8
